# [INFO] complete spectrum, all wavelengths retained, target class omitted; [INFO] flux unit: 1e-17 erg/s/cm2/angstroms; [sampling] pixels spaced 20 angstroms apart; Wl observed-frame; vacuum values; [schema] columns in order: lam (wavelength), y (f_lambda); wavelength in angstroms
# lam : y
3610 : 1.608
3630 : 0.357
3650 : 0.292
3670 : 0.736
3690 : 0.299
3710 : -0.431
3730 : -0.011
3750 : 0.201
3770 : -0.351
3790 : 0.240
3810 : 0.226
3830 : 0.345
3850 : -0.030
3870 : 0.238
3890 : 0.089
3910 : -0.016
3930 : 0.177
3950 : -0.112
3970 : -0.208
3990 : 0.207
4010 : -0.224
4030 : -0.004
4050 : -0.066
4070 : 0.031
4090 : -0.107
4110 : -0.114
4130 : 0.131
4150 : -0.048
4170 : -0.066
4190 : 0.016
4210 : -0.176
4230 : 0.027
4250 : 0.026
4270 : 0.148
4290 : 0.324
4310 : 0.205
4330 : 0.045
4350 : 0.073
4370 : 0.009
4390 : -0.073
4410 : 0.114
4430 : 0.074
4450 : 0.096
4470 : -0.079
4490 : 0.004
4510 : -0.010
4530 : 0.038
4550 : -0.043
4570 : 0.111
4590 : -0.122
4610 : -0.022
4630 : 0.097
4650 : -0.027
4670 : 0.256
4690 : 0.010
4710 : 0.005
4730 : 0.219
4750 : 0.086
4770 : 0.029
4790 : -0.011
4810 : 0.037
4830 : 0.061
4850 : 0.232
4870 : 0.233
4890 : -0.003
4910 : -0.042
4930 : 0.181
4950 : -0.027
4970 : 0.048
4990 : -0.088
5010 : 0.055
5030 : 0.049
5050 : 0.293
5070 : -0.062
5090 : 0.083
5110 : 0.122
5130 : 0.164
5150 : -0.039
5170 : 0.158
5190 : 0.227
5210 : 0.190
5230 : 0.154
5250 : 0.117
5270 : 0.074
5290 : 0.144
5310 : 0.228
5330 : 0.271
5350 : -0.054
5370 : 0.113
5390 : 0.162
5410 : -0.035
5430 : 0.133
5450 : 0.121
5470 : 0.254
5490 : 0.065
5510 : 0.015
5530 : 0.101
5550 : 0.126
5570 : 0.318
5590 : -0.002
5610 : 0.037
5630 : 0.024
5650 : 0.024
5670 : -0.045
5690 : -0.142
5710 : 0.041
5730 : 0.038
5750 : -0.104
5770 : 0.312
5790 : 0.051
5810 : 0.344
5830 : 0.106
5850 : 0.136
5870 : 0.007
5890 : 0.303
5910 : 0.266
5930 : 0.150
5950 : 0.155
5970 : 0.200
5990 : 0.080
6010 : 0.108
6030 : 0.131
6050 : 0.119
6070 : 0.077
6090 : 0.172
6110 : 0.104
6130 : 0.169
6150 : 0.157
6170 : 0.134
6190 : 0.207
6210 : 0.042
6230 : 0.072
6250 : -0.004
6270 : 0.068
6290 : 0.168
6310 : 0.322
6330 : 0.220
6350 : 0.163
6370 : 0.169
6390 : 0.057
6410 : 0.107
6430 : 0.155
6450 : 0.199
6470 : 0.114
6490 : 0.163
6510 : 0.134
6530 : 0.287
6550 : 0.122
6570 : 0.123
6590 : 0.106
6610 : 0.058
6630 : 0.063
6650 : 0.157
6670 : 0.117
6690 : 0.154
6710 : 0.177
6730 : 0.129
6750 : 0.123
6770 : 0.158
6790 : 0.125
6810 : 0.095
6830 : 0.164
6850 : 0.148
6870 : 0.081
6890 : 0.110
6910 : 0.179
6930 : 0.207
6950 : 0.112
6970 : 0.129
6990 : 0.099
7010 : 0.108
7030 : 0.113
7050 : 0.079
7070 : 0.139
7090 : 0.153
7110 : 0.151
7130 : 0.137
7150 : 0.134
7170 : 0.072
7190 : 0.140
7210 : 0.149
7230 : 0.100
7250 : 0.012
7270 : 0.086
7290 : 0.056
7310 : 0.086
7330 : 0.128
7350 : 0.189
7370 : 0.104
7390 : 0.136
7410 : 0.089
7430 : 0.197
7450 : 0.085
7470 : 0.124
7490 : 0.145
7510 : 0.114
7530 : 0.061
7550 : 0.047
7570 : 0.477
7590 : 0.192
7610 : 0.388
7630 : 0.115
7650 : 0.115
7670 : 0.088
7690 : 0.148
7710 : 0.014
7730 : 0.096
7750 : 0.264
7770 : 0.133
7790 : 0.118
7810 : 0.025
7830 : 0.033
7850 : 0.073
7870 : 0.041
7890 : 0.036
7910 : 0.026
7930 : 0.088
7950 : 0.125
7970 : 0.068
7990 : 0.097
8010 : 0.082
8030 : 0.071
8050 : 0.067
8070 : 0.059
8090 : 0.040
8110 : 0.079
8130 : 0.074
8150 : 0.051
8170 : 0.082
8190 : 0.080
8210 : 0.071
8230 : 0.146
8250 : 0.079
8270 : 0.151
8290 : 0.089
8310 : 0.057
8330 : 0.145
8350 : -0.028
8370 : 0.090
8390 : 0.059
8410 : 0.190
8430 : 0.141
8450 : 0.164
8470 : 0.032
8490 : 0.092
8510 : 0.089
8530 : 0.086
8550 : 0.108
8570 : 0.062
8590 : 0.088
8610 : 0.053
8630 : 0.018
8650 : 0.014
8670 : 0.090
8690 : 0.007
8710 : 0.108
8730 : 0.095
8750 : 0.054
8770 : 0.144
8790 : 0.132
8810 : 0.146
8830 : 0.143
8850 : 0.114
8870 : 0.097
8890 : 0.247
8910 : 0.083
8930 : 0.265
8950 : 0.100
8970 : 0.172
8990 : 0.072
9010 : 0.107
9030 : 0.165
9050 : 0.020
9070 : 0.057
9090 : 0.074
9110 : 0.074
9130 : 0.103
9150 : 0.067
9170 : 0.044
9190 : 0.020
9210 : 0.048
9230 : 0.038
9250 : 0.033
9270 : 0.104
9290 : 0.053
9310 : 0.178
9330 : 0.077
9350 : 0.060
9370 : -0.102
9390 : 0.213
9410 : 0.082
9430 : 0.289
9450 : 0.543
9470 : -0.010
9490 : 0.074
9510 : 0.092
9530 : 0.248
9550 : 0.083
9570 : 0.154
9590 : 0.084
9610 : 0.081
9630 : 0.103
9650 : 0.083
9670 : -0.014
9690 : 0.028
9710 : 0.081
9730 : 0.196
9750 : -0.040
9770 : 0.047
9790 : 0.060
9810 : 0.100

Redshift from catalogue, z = 0.15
